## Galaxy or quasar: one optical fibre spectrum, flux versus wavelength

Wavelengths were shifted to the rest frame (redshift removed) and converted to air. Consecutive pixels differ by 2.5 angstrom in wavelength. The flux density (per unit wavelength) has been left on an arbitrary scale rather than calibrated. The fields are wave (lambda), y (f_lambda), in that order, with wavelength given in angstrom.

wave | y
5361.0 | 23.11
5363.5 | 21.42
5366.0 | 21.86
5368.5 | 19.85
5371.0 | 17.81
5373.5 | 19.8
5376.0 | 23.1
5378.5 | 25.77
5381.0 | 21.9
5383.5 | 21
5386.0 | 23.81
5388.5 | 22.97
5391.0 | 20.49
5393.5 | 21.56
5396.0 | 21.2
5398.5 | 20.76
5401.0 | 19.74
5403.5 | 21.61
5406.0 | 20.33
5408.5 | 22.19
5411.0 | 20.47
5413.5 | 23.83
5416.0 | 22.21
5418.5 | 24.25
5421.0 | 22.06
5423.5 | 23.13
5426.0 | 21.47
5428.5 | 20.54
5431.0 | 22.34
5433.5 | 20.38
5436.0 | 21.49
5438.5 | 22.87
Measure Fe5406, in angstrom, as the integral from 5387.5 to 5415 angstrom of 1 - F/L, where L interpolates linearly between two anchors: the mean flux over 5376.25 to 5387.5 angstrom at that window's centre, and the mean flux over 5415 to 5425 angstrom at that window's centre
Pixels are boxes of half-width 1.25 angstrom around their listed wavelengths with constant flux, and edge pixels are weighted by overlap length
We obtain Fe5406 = 2.0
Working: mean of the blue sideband 23.1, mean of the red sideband 22.9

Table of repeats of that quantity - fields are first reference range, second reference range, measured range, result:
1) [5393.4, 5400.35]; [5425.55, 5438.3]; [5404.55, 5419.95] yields -0.76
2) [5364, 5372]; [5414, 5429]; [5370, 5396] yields -1.39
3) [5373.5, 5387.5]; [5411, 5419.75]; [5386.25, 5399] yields 0.70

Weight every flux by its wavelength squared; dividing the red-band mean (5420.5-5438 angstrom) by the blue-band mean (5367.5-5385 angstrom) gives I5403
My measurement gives 1.03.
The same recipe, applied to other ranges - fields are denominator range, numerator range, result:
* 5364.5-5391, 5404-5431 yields 1.03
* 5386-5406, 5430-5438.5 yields 1.03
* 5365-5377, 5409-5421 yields 1.13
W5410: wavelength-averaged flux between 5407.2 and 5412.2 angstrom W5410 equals 21.3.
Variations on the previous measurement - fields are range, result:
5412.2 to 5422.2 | 23.1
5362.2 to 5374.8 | 20.2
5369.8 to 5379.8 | 21.6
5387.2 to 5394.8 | 21.7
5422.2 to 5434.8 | 21.6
